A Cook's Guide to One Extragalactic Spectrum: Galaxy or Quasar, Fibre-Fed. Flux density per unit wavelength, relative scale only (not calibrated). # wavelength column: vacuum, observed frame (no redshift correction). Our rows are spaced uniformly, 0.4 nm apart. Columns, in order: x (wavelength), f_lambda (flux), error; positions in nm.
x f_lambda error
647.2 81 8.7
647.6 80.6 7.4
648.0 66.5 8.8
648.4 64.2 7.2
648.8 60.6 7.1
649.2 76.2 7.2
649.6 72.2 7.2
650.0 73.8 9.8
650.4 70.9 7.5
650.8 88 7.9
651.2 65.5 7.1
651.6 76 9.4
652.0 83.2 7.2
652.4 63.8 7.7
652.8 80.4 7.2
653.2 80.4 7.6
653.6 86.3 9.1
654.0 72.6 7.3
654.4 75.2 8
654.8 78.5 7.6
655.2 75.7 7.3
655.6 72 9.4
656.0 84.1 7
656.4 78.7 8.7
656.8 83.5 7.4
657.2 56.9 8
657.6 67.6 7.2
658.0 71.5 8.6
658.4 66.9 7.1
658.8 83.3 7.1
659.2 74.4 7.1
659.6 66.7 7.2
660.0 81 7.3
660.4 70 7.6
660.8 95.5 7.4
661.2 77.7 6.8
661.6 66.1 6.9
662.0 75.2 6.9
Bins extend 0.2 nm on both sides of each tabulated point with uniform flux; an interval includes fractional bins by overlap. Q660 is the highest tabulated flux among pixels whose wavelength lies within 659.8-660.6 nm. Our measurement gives 81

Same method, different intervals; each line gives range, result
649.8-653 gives 88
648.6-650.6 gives 76.2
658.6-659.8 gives 83.3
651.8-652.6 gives 83.2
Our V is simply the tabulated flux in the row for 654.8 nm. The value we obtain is 78.5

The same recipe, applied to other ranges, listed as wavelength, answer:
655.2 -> 75.7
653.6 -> 86.3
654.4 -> 75.2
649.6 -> 72.2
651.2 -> 65.5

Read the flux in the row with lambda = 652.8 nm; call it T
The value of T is 80.4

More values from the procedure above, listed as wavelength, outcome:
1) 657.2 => 56.9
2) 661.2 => 77.7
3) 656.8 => 83.5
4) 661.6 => 66.1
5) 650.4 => 70.9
